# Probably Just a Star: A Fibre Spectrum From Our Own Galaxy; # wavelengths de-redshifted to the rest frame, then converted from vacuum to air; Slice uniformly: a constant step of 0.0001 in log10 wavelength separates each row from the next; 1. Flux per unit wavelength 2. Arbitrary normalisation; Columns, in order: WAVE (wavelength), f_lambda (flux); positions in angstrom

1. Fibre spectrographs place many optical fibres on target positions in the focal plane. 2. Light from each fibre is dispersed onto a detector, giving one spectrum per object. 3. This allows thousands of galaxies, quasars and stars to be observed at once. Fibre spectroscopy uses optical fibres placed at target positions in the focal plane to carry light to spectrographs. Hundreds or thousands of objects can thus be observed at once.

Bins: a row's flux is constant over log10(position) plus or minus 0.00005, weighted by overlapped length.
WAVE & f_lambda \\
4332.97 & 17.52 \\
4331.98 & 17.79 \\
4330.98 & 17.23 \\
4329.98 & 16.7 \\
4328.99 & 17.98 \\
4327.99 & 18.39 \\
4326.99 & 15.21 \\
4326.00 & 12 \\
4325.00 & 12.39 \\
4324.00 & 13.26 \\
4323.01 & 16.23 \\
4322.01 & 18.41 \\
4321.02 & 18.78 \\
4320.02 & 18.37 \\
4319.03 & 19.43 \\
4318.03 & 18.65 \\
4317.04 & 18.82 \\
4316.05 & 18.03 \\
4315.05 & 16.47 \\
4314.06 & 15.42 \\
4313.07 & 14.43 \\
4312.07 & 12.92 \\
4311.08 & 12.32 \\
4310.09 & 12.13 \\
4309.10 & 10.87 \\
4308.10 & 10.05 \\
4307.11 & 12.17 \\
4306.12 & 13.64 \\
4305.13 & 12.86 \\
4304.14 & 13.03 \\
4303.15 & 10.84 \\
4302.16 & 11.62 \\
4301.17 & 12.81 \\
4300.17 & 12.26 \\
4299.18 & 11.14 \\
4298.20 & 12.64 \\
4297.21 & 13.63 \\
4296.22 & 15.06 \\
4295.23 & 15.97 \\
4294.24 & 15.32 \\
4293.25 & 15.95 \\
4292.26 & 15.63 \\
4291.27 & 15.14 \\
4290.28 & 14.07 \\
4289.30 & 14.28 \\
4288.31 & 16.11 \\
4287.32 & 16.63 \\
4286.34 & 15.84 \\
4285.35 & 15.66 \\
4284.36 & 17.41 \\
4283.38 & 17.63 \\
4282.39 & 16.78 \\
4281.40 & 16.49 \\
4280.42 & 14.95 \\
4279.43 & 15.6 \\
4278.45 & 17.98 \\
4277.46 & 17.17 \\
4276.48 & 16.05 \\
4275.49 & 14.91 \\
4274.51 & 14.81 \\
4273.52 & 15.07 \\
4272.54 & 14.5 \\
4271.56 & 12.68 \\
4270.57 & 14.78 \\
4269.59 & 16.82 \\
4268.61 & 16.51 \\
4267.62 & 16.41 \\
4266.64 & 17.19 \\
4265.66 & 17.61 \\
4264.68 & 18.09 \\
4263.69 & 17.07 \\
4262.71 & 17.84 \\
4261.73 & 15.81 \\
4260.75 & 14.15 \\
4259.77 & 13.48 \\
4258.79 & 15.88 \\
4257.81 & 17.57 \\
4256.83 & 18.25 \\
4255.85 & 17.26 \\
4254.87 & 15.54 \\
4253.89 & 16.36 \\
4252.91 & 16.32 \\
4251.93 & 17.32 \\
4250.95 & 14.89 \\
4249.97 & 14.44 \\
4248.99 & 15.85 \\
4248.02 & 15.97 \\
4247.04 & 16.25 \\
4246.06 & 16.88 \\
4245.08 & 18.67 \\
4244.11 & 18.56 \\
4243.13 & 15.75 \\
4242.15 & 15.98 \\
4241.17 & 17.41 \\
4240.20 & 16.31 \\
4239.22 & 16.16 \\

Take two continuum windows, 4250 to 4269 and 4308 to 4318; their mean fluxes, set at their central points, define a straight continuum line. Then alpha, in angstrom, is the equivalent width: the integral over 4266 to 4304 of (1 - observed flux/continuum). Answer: 1.1 angstrom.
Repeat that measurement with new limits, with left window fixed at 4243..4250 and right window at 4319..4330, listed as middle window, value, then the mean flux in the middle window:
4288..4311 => 4.4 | 13.3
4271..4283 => 0.7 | 15.6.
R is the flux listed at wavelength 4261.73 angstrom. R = 15.81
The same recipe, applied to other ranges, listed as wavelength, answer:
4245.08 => 18.67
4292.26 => 15.63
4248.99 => 15.85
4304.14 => 13.03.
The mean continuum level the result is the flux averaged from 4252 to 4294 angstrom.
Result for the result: 16.1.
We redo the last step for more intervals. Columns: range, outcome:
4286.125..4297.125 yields 15.4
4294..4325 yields 14.4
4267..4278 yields 15.5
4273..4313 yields 14.4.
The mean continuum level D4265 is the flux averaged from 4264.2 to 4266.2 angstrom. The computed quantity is 17.9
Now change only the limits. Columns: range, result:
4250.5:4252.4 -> 16.1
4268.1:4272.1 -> 15.2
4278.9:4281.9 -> 15.7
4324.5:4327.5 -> 13.2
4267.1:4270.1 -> 16.6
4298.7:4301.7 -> 12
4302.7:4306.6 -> 12.6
